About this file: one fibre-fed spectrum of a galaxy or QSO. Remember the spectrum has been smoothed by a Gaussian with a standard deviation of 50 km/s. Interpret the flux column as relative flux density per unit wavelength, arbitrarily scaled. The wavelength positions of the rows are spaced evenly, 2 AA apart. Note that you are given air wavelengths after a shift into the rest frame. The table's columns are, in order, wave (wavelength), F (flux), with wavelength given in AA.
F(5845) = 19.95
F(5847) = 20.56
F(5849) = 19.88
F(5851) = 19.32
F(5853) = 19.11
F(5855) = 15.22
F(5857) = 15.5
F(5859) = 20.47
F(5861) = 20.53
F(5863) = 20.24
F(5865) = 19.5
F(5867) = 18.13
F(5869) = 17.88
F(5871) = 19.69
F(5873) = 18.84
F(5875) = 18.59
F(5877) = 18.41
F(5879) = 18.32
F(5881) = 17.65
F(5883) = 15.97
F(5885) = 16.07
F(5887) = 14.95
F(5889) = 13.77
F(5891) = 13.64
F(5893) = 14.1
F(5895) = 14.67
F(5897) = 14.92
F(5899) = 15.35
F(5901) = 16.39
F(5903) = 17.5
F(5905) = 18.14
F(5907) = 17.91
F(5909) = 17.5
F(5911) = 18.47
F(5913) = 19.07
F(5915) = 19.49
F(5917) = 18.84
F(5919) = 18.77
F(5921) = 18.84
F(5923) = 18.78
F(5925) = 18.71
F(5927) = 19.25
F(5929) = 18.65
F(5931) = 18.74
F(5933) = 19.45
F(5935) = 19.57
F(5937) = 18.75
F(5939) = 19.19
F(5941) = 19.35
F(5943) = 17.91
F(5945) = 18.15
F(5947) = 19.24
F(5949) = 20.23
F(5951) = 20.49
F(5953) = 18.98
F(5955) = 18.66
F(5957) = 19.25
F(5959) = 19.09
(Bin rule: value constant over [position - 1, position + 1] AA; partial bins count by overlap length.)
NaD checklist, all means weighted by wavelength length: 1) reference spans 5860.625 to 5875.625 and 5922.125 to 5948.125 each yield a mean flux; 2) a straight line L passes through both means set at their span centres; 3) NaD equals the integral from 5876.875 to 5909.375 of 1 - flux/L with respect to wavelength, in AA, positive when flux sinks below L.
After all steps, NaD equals 5.0 AA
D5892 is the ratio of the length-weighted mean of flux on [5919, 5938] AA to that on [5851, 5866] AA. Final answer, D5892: 1.0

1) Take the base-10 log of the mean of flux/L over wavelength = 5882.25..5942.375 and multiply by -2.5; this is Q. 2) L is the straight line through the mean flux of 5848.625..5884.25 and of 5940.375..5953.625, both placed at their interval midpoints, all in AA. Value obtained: 0.083 mag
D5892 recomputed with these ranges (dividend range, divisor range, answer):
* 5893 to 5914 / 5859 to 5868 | 0.86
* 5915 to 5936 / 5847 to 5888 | 1.04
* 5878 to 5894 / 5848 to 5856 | 0.85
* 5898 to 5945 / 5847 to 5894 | 1.04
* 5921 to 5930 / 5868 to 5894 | 1.12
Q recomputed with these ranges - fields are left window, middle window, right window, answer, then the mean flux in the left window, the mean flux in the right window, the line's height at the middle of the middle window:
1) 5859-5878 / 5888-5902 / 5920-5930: 0.28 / 19.2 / 18.8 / 19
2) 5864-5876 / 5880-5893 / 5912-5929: 0.23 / 18.8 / 18.9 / 18.8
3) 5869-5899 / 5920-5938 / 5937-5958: -0.04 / 16.4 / 19.1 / 18.3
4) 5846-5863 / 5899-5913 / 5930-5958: 0.09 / 18.9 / 19.1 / 19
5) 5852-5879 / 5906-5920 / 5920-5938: 0.02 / 18.6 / 19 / 18.9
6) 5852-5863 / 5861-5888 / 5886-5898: -0.11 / 18.4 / 14.3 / 16.4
